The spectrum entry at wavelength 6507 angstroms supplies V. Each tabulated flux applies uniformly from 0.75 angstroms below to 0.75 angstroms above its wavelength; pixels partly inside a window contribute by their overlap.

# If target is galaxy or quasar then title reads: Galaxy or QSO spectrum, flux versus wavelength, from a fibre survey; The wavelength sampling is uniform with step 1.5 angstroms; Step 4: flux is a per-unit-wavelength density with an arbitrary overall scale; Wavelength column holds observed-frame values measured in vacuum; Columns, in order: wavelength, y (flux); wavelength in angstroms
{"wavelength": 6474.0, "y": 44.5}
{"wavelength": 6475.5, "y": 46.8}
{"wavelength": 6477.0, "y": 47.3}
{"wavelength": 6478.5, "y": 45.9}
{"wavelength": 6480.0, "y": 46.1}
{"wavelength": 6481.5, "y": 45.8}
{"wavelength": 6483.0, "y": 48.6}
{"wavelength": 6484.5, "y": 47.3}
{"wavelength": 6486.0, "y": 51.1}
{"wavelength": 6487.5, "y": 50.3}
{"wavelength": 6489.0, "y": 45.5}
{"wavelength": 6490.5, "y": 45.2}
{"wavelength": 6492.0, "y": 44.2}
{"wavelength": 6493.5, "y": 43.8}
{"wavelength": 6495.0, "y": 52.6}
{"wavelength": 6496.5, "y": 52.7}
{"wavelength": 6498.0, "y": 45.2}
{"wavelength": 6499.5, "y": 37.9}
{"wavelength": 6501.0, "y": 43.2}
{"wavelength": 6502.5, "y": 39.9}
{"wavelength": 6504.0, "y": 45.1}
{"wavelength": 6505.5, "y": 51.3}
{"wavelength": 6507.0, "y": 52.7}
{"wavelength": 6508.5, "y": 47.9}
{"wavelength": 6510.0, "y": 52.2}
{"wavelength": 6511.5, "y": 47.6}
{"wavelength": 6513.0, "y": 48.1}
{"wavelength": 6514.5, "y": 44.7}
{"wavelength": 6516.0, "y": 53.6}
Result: 52.7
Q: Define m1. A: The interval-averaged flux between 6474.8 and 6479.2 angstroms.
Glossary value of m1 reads 46.7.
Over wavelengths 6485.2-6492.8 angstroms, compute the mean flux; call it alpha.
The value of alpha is 47.2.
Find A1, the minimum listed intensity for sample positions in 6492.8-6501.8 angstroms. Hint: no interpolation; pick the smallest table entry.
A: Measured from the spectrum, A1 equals 37.9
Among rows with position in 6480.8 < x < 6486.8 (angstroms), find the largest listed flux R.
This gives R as 51.1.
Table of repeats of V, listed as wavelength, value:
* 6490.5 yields 45.2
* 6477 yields 47.3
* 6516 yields 53.6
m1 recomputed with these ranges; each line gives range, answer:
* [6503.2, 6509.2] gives 49.2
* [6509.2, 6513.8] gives 49.2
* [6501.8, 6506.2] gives 45.4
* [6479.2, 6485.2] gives 46.9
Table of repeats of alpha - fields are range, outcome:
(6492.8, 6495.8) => 48.3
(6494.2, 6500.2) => 47.1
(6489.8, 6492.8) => 44.7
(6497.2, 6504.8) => 42.4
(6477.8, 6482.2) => 45.9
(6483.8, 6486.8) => 49.3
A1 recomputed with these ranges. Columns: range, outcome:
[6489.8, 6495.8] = 43.8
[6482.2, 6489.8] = 45.5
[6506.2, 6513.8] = 47.6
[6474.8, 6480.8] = 45.9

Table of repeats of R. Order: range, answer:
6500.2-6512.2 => 52.7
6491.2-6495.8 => 52.6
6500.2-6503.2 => 43.2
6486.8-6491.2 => 50.3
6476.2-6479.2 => 47.3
